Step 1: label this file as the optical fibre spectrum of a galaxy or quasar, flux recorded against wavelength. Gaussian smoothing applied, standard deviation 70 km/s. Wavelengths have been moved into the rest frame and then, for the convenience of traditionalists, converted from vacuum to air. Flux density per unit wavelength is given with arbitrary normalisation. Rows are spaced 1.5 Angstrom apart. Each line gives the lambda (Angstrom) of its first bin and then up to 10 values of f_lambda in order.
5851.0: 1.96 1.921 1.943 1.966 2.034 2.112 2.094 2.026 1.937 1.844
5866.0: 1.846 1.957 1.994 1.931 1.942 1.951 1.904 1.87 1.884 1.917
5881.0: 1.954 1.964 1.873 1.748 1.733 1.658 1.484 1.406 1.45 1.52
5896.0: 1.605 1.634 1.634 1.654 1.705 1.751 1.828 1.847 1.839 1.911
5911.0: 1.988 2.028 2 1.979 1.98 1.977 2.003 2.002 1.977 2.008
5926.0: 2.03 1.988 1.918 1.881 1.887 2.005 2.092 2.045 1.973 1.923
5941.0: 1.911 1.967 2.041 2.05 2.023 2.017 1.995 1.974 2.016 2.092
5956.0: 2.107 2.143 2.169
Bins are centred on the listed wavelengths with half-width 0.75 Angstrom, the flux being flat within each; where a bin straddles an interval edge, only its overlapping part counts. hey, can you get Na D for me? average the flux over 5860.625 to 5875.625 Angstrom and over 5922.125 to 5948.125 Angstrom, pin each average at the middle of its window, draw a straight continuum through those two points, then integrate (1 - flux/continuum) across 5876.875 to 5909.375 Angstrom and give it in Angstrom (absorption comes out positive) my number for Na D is 3.81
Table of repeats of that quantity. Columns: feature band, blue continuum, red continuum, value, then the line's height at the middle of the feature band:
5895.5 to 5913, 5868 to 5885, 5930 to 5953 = 1.5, 1.95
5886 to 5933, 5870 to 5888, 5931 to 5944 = 2.9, 1.93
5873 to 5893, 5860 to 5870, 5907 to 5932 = 1.8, 1.95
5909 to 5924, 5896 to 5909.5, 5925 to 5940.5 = -1.1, 1.85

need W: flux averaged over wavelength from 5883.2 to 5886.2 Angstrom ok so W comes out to 1.81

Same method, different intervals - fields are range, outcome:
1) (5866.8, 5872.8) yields 1.96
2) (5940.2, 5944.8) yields 1.97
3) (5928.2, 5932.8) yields 1.9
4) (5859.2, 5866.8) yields 1.95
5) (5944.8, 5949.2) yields 2.03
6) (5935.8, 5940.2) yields 1.98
